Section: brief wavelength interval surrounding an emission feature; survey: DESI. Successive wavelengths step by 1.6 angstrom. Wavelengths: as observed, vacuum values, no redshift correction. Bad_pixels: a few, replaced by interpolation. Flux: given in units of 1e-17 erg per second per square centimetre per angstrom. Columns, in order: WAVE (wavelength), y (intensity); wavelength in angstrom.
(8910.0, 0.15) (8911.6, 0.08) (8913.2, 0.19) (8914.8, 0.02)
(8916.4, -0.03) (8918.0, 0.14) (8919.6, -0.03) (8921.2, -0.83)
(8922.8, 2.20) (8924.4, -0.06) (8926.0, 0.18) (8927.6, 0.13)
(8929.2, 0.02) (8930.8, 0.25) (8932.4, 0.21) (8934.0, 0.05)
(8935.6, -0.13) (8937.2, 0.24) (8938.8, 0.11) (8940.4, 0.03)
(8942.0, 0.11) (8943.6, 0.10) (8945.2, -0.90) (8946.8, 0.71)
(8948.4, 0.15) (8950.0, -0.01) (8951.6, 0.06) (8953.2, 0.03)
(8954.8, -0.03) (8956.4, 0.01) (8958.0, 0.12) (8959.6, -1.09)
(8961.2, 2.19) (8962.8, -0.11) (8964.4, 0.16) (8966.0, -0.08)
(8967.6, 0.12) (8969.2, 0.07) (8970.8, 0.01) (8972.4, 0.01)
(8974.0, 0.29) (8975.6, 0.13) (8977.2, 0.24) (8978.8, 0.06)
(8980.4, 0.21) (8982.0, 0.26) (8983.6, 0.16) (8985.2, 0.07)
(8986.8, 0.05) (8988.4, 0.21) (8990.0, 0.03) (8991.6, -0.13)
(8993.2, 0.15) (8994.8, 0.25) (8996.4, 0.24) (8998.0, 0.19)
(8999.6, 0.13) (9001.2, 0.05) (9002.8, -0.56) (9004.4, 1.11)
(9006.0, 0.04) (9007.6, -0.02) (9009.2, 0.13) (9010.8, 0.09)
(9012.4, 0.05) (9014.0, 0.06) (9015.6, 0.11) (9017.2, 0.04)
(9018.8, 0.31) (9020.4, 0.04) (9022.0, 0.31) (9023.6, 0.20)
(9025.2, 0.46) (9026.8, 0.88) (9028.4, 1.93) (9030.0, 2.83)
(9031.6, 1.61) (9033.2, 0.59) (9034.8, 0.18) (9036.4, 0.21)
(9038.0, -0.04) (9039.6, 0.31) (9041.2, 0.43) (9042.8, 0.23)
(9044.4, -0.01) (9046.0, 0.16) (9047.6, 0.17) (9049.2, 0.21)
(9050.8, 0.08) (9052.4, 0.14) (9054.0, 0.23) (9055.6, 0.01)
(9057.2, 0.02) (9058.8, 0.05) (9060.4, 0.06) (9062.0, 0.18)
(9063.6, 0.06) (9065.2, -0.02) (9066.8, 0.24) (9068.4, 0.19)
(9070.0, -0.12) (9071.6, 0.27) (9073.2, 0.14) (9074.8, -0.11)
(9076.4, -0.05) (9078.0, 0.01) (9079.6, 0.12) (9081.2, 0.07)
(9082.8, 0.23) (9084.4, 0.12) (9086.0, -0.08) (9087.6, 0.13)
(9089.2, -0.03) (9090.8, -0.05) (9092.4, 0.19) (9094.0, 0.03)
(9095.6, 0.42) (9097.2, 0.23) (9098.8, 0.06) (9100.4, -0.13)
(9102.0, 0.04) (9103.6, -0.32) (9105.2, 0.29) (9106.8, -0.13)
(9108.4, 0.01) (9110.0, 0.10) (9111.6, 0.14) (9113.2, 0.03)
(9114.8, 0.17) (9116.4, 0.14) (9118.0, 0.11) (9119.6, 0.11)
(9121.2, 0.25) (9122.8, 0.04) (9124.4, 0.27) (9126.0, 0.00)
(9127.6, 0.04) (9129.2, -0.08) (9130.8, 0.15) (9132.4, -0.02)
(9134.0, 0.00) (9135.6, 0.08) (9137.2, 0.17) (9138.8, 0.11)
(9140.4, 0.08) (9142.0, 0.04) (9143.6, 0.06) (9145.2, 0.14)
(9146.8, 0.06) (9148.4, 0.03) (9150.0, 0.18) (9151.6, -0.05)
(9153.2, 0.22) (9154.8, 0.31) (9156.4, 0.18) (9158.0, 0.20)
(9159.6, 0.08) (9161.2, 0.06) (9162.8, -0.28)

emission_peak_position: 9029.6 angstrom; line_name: H-beta 4861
